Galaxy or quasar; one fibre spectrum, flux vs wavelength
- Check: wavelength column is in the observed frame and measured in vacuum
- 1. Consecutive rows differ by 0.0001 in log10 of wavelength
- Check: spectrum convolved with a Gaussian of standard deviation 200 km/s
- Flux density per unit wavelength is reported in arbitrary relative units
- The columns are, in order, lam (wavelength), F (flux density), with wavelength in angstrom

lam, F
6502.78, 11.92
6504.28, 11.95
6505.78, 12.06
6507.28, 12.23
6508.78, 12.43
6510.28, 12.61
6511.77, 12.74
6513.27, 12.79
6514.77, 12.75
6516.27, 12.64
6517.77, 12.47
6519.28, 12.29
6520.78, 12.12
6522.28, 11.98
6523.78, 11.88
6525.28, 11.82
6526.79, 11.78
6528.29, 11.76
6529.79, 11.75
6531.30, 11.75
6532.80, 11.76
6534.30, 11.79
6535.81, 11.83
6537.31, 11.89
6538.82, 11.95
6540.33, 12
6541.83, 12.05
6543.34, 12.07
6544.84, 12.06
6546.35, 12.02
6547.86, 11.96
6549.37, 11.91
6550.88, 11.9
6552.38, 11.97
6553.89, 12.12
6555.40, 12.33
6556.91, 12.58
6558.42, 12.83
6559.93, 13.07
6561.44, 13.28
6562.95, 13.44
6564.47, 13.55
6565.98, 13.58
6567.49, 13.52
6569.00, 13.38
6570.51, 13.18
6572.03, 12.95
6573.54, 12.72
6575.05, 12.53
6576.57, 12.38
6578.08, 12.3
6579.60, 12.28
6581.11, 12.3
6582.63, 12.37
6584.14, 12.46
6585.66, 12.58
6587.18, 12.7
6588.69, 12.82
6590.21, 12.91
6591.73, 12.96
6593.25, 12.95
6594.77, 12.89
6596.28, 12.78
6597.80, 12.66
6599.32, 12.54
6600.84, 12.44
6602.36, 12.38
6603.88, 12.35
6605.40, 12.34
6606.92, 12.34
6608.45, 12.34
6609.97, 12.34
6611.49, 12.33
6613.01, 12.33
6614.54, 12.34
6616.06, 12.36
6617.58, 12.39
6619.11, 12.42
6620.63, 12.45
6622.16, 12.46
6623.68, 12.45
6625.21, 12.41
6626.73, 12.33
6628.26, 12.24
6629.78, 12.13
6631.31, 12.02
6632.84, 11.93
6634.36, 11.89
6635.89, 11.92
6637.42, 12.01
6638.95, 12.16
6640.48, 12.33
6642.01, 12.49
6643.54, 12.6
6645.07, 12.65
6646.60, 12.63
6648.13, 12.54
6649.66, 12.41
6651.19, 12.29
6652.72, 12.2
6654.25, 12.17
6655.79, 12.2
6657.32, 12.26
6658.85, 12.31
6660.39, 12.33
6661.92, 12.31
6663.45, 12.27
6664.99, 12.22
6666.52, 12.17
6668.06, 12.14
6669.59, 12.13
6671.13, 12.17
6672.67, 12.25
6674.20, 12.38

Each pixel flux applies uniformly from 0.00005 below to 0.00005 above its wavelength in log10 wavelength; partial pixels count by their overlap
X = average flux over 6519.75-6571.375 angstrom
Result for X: 12.3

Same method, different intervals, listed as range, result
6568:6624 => 12.6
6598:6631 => 12.4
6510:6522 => 12.5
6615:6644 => 12.3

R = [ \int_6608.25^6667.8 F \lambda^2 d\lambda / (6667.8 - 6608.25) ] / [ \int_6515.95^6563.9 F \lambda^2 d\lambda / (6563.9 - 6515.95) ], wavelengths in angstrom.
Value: 1.0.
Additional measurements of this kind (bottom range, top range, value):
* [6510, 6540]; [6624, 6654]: 1.05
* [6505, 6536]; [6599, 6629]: 1.05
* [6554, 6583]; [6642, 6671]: 0.98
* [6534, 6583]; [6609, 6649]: 1.01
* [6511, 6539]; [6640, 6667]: 1.06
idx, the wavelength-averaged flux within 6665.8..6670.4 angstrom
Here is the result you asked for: 12.1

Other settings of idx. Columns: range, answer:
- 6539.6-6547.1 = 12.1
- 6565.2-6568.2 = 13.6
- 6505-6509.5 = 12.2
